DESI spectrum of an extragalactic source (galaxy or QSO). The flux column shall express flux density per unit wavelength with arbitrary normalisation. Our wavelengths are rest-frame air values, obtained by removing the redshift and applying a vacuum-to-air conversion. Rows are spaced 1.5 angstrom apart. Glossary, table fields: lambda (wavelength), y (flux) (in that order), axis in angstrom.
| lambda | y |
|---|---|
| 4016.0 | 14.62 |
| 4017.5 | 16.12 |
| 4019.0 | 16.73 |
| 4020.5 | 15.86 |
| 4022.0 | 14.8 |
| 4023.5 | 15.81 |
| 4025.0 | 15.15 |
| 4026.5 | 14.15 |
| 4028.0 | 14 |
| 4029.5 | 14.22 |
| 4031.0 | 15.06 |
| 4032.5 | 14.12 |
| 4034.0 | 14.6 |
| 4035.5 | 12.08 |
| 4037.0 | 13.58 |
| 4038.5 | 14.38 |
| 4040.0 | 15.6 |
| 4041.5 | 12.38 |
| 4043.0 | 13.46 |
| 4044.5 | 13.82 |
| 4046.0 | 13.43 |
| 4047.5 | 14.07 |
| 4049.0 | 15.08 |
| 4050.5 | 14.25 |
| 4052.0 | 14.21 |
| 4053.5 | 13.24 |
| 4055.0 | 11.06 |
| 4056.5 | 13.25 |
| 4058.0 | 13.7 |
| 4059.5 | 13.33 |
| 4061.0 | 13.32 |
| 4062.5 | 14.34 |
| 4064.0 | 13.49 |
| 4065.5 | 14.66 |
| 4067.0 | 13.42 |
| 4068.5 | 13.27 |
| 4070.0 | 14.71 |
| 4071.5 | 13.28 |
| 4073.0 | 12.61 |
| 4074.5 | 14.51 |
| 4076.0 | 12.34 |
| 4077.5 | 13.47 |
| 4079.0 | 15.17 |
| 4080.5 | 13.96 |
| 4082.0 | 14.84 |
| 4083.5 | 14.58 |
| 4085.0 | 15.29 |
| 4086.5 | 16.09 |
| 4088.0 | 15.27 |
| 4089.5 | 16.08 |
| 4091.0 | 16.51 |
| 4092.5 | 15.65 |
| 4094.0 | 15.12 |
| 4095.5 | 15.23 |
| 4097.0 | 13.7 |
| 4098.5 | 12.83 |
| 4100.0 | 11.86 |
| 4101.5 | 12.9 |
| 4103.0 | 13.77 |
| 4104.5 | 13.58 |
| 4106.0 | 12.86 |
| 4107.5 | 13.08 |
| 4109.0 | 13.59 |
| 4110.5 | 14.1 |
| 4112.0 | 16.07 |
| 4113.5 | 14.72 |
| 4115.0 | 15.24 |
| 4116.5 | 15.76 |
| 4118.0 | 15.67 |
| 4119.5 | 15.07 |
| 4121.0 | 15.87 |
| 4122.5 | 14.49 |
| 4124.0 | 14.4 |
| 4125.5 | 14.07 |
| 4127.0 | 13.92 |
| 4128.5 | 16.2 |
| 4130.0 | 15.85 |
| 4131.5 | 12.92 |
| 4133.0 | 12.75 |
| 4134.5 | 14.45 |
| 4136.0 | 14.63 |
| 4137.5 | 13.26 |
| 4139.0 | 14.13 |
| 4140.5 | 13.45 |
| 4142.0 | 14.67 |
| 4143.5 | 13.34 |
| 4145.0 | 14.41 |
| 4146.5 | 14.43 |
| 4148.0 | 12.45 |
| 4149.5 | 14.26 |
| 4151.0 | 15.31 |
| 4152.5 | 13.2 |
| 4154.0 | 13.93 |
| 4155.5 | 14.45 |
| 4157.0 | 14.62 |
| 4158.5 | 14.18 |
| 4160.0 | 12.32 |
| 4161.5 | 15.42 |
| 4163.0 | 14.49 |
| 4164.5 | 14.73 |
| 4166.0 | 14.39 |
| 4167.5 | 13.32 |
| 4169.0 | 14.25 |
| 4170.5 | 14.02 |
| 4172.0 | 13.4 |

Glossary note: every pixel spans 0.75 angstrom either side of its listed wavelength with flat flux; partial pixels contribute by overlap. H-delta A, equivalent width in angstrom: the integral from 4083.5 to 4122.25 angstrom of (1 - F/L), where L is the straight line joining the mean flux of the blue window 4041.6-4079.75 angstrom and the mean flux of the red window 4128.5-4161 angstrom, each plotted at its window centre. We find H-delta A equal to -2.3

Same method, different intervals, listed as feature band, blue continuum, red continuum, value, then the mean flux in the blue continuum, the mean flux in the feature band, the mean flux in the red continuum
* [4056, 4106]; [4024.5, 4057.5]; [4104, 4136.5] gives 0.3 angstrom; 13.9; 14.1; 14.5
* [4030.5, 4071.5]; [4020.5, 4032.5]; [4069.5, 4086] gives 2.0 angstrom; 14.8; 13.8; 14.1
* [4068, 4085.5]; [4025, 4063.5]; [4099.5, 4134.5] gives 0.1 angstrom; 13.8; 14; 14.3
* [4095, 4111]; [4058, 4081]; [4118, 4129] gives 1.2 angstrom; 13.7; 13.4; 14.9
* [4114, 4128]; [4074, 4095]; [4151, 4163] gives -0.4 angstrom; 14.9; 15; 14.1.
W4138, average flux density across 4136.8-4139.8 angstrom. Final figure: 13.7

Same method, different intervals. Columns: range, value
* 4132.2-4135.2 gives 13.6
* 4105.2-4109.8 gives 13.2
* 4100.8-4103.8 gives 13.3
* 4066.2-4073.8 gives 13.5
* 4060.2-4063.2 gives 13.8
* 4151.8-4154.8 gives 13.6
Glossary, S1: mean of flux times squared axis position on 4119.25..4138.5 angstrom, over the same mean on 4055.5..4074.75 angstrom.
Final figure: 1.09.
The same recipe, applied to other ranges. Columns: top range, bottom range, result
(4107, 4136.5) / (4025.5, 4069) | 1.10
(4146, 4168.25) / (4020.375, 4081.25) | 1.07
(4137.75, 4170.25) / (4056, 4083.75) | 1.06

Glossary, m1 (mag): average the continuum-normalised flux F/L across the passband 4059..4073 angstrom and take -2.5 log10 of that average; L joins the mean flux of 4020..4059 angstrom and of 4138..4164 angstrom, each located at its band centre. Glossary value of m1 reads 0.03 mag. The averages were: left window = 14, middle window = 13.7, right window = 14.1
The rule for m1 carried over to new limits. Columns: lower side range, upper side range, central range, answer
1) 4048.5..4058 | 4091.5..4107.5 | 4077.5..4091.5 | -0.11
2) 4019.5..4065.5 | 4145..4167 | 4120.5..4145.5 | -0.01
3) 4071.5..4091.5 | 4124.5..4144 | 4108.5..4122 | -0.06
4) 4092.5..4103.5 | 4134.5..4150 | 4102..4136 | -0.05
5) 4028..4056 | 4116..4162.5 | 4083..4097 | -0.10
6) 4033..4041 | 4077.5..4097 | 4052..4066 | 0.09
